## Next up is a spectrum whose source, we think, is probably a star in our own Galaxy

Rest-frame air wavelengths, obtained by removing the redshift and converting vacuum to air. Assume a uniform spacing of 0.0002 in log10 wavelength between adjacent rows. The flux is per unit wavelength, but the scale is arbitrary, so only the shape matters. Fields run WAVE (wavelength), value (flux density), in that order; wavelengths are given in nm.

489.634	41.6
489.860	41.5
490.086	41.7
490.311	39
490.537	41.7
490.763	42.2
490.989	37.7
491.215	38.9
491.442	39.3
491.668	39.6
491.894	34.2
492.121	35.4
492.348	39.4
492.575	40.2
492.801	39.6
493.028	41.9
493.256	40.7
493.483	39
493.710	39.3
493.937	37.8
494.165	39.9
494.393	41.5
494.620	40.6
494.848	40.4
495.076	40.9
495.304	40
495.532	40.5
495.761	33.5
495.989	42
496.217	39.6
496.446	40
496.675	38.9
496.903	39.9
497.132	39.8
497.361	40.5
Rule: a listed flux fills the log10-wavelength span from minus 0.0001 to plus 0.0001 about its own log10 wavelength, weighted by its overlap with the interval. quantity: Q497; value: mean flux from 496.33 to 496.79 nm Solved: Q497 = 39.5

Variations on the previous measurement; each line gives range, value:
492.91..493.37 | 41.2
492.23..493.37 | 40.3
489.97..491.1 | 40.5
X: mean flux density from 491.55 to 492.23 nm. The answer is 36.5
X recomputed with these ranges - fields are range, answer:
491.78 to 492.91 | 37.8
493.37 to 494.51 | 39.5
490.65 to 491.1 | 40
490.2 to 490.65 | 40.3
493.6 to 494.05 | 38.6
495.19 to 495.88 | 38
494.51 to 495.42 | 40.5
